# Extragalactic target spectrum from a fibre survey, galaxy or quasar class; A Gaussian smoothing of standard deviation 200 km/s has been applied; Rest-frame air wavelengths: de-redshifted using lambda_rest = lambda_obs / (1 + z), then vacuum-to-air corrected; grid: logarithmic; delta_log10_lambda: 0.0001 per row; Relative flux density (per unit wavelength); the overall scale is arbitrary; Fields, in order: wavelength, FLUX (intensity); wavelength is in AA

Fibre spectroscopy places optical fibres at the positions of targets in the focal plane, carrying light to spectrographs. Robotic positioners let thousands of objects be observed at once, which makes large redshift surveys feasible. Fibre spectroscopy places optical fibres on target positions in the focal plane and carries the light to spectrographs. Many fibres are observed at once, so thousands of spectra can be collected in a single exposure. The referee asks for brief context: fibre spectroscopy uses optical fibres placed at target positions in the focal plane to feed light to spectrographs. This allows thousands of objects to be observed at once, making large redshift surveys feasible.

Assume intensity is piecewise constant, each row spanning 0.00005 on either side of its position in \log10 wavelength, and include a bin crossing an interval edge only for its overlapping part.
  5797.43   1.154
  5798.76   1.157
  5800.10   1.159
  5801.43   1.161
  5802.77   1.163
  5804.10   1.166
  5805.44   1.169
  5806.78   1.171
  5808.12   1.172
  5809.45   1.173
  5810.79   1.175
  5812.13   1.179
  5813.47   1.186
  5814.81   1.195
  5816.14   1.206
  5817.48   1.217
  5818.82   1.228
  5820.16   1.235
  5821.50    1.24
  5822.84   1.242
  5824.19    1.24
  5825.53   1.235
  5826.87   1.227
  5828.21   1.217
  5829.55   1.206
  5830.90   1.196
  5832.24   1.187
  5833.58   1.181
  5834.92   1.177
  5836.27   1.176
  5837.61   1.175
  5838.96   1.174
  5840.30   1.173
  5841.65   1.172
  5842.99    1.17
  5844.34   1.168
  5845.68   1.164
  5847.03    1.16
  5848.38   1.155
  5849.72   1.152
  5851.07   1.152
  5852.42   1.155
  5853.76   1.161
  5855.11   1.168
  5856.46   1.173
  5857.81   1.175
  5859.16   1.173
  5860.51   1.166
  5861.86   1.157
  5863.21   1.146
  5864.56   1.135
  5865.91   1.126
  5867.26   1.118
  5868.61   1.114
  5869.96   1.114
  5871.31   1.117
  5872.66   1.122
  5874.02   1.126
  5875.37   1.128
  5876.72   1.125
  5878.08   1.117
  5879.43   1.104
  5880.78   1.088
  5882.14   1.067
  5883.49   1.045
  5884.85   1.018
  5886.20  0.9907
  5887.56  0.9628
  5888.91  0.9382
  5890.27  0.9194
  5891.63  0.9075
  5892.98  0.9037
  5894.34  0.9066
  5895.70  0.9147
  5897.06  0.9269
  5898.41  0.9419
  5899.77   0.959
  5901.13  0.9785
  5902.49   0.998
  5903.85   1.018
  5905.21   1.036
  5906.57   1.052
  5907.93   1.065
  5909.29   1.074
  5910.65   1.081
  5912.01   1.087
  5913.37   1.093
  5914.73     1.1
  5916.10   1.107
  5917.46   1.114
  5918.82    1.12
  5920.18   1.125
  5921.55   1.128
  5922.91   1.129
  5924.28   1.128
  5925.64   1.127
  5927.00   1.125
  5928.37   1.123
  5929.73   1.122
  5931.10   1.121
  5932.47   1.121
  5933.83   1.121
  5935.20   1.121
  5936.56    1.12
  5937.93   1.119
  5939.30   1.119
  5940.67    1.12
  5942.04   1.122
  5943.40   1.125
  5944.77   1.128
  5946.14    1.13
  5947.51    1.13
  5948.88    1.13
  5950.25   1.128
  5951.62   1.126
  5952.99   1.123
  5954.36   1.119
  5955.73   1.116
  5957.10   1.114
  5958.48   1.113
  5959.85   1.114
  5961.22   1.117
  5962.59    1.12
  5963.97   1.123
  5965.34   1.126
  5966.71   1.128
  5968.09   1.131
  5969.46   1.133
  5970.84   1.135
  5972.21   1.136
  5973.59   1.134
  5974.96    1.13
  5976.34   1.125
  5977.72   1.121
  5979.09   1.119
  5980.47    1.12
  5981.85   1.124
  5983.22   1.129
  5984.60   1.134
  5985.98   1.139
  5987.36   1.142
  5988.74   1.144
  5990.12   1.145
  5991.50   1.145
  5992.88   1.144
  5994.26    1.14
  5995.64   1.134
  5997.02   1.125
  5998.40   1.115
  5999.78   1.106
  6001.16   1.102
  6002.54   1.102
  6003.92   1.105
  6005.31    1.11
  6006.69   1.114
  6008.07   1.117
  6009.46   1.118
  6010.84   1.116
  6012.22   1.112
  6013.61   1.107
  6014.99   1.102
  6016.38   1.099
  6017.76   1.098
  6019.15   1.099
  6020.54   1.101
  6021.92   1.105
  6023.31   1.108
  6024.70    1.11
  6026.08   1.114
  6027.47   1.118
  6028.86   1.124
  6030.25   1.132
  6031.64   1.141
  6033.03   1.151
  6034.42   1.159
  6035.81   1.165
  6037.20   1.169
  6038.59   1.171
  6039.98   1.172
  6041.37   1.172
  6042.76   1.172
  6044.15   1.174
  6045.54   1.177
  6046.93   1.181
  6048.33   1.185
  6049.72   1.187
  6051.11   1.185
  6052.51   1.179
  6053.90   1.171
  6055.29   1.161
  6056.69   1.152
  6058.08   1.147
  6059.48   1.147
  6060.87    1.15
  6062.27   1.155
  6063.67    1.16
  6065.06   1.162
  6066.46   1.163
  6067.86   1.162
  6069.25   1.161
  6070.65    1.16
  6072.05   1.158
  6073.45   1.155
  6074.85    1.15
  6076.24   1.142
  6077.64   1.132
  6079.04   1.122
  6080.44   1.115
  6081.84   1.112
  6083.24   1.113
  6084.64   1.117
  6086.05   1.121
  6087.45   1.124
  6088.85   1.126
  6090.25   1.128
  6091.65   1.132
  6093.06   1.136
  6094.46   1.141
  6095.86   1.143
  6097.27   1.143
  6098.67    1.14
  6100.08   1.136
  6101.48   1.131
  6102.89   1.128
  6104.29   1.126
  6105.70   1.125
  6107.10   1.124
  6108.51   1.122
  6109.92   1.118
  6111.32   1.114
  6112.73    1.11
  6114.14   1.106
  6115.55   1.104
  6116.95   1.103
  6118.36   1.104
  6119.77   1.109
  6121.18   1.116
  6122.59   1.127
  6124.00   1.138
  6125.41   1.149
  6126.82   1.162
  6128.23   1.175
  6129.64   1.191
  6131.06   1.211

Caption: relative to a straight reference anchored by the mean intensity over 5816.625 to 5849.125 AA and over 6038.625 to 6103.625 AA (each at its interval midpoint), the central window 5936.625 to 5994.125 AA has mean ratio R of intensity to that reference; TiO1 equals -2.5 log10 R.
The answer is 0.04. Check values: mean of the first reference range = 1.2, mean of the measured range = 1.13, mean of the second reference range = 1.15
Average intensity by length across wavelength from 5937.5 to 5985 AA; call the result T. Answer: 1.12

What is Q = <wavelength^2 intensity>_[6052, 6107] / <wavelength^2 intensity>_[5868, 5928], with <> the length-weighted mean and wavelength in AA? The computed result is 1.2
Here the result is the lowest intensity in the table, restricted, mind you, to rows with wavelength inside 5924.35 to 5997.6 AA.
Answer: 1.113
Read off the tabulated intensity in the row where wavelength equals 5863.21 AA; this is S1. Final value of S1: 1.146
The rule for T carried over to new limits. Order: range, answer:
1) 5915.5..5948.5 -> 1.12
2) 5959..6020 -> 1.12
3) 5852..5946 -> 1.08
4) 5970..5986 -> 1.13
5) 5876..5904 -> 0.992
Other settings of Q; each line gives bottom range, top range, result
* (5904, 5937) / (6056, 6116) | 1.09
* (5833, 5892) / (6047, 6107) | 1.10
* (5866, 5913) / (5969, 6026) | 1.13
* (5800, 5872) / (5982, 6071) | 1.03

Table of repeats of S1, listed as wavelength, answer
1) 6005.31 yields 1.11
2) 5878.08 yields 1.117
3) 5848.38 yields 1.155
